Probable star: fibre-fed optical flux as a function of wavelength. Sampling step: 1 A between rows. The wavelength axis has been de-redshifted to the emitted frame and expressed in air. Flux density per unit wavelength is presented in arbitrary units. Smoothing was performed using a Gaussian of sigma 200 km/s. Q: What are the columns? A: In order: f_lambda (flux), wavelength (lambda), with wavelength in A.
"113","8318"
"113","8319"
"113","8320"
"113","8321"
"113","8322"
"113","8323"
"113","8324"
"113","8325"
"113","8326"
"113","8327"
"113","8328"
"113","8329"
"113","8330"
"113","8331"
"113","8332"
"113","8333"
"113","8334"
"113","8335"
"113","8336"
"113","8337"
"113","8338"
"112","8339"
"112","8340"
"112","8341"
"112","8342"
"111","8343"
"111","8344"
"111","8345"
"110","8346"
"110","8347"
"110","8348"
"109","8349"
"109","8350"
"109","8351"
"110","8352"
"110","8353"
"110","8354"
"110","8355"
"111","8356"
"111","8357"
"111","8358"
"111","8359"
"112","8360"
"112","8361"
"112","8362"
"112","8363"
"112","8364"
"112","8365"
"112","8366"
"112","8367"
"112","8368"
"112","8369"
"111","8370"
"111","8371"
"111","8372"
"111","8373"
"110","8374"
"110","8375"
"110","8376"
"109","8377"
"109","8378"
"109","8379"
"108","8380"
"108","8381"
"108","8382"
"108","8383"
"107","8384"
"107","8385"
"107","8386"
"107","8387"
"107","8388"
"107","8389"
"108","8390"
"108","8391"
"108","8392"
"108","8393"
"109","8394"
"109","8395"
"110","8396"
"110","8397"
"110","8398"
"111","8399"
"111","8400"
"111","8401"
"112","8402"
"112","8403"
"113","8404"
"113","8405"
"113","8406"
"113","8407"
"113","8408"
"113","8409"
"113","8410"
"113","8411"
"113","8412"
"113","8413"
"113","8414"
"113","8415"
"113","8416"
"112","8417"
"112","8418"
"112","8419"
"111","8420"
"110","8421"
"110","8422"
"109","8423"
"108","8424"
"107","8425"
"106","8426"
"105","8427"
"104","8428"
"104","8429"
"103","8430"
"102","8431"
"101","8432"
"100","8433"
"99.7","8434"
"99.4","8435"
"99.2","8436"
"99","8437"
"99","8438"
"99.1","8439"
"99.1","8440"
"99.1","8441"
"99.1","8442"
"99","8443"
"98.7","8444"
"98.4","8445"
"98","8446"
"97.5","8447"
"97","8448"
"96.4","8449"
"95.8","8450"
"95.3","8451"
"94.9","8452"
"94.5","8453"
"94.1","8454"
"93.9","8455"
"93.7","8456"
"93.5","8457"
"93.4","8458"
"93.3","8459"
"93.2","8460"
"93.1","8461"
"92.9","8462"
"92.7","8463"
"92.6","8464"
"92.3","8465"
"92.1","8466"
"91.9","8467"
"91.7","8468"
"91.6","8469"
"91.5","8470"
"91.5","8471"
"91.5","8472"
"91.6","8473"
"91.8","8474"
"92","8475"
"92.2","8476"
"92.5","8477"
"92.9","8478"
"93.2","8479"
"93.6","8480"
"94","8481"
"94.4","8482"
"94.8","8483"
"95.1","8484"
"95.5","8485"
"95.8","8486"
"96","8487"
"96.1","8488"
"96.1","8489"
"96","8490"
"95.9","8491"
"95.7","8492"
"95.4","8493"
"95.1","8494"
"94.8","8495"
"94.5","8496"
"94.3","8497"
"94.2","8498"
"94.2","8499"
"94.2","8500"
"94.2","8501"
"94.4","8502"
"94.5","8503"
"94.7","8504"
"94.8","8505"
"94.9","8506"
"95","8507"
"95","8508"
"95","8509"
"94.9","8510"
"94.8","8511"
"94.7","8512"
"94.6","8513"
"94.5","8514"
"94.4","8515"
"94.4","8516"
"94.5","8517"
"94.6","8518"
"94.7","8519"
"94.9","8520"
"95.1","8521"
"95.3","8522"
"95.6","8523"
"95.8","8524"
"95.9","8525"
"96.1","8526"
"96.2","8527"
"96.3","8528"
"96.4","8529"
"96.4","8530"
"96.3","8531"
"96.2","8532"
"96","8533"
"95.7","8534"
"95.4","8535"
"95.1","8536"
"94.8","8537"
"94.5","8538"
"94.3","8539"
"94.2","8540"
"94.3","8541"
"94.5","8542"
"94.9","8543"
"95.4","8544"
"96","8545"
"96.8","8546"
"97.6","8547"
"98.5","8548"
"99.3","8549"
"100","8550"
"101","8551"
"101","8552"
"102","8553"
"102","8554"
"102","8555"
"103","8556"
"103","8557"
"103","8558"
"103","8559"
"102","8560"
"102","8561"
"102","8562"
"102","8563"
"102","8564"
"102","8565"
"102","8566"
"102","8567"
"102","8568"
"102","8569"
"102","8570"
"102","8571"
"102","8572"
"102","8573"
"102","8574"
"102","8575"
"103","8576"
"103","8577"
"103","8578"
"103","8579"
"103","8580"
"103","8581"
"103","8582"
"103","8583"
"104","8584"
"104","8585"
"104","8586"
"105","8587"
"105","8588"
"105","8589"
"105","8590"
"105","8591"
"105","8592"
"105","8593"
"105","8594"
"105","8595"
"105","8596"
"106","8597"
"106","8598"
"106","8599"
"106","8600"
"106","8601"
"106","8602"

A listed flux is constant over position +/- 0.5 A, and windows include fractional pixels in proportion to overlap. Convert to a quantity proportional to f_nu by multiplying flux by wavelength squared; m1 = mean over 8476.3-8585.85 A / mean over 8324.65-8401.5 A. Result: 0.92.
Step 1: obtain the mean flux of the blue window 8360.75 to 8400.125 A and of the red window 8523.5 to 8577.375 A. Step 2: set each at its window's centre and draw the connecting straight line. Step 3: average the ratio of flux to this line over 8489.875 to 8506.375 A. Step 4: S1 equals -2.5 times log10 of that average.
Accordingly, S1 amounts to 0.08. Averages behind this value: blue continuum 110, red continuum 99.1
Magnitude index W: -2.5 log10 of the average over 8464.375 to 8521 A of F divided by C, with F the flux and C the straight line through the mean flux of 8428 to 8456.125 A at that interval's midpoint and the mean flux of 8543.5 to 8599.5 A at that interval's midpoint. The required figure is 0.066 mag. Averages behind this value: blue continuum 98.4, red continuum 102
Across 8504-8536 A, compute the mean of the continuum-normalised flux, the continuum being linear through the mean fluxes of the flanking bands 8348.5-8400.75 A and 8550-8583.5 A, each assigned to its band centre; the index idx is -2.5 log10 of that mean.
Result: 0.096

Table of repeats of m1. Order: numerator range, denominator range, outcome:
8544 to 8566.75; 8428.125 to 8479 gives 1.08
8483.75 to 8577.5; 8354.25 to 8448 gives 0.93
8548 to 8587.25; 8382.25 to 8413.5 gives 0.97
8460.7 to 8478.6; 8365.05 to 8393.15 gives 0.86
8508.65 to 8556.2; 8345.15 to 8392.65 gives 0.91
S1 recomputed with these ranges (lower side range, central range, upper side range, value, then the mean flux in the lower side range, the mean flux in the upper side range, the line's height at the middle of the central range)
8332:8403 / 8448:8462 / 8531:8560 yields 0.11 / 110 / 98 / 104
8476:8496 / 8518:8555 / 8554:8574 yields 0.03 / 94.8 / 102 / 99.6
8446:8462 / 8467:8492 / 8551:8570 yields 0.03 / 94.7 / 102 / 96.5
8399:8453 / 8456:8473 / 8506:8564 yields 0.11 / 106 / 97.1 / 103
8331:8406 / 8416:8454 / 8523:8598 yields 0.05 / 110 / 101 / 107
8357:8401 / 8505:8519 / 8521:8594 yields 0.09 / 110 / 100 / 103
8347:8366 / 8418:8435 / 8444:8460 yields -0.07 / 111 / 95.4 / 99.5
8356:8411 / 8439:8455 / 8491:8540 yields 0.06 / 110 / 95.1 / 103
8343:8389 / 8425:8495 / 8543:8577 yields 0.10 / 110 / 101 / 106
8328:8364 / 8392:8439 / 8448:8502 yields -0.07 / 111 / 93.9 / 102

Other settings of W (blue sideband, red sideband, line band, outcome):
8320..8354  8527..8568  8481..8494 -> 0.08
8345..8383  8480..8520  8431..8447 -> 0.03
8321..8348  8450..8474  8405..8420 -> -0.12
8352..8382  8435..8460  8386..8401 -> -0.03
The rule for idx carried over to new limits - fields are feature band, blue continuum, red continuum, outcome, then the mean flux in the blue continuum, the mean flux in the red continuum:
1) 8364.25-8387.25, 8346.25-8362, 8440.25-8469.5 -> -0.03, 110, 94.9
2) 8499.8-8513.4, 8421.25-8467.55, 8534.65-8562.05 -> 0.04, 98.3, 98.6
